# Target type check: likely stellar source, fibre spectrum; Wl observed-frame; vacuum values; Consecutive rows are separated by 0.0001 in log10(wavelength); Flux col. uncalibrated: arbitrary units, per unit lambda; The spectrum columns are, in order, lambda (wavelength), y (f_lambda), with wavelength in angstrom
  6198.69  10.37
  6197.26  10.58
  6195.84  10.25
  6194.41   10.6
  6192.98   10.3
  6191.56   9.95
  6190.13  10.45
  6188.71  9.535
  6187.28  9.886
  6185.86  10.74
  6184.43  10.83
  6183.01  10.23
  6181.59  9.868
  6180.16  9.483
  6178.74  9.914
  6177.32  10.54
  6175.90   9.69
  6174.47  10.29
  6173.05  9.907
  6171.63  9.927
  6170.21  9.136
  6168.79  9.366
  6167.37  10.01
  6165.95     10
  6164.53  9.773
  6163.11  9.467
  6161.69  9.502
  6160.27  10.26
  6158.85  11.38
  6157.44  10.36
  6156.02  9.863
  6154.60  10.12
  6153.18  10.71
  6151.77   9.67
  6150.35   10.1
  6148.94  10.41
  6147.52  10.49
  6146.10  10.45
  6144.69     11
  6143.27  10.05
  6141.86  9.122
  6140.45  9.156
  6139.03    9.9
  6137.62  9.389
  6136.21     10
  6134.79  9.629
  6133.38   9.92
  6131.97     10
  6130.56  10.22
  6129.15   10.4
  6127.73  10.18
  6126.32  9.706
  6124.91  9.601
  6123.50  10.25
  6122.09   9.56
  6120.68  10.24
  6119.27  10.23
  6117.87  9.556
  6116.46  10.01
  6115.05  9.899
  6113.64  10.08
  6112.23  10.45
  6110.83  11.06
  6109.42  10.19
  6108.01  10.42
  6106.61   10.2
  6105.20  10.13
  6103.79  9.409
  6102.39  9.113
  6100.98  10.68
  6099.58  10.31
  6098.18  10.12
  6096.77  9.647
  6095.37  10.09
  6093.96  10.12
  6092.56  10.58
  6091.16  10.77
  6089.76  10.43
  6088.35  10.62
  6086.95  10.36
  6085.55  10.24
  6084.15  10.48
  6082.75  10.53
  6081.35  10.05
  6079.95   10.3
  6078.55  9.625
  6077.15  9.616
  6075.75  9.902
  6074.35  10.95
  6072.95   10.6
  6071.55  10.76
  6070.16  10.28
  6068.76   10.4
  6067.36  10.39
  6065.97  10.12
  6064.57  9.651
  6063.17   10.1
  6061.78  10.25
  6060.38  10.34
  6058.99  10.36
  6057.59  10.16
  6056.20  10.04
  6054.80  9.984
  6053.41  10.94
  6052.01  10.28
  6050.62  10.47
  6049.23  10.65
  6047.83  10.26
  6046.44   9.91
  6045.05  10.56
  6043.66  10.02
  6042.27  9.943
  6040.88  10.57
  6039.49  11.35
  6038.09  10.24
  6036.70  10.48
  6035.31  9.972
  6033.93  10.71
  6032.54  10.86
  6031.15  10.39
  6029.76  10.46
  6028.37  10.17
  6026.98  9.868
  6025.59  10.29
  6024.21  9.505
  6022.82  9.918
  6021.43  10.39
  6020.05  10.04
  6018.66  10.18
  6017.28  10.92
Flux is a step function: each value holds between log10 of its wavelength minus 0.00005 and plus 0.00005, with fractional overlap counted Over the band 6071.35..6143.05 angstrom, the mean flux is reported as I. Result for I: 10.1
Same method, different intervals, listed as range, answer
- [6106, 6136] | 10.1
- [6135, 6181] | 9.98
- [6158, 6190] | 10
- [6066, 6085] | 10.3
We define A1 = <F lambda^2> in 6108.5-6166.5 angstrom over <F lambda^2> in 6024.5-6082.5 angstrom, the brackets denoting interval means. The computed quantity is 1.00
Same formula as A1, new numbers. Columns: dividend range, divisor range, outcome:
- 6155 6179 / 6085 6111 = 1.00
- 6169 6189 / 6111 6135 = 1.01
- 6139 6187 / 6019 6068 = 1.02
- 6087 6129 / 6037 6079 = 1.00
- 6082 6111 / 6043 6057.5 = 1.01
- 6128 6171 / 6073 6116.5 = 1.00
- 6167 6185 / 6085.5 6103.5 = 1.00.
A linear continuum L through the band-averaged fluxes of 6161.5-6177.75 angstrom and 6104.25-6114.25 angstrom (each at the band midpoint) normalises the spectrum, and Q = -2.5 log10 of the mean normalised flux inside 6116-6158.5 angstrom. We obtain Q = 0.01 mag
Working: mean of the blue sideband 10.3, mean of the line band 10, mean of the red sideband 9.8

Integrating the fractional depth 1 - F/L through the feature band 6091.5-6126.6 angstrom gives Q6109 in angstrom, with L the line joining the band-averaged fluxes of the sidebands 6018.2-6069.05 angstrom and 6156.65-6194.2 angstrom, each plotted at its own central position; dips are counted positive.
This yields 0.3 angstrom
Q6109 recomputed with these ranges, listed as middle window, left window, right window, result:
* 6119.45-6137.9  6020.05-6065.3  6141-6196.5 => 0.4 angstrom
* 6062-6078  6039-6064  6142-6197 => 0.1 angstrom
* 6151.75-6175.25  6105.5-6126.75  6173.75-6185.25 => 0.3 angstrom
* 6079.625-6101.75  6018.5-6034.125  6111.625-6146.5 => -0.6 angstrom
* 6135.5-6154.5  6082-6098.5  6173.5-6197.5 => 0.4 angstrom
